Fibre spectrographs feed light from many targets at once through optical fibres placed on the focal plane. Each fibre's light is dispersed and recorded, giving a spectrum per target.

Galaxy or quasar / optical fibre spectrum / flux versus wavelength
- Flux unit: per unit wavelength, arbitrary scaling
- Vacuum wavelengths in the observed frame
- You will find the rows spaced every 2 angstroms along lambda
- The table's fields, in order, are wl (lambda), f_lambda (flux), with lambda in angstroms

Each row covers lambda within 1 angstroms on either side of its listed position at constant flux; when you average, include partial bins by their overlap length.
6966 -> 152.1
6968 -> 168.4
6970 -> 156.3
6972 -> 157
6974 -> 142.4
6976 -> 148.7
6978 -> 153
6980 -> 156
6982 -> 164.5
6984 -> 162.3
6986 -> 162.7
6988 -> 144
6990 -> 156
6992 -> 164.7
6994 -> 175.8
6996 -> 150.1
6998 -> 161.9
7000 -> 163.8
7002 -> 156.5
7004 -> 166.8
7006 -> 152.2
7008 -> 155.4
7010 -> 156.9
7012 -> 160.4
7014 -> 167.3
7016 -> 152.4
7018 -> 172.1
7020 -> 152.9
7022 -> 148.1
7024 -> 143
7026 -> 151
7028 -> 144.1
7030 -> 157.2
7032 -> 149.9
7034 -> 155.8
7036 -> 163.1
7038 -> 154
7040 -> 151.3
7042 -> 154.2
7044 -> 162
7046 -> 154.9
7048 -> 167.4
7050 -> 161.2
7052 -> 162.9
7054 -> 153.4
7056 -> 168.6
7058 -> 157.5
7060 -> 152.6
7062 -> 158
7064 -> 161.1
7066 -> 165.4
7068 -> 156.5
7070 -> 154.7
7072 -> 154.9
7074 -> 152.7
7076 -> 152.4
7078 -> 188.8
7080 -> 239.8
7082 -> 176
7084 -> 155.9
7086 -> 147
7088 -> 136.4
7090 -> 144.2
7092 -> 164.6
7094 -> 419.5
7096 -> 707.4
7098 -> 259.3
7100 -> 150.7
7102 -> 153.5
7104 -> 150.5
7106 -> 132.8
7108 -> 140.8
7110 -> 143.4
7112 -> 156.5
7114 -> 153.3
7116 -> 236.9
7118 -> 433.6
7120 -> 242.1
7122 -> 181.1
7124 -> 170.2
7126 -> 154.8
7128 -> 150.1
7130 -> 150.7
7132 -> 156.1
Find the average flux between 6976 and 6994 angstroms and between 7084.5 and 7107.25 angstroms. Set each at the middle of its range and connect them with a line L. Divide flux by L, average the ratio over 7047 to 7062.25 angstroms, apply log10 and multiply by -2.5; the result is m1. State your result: 0.26 mag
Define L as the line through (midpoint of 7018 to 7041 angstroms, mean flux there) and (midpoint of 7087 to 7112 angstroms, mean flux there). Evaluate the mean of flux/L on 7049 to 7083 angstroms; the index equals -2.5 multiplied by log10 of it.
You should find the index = 0.14 mag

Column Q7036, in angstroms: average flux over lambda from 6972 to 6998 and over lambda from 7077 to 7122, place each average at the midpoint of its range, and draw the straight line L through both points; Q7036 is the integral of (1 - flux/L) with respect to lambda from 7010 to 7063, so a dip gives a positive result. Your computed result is 8.0 angstroms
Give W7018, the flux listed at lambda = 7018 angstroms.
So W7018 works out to 172.1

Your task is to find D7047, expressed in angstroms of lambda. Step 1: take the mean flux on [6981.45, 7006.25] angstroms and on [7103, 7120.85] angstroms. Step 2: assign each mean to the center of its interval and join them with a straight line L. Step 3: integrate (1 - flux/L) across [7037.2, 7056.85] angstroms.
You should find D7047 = 2.1 angstroms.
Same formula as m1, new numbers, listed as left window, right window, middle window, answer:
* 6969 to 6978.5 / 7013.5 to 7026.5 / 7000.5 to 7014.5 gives -0.036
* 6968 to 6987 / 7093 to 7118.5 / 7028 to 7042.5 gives 0.262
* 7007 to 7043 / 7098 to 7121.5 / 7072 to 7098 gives -0.248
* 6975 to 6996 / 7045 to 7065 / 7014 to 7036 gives 0.037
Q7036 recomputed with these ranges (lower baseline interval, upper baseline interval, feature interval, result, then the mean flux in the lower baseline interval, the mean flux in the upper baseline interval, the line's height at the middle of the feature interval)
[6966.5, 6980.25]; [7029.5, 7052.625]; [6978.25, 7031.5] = -0.5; 154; 158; 156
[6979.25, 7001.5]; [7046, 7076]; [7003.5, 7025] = 0.4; 160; 159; 160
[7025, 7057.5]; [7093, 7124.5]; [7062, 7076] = 2.5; 157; 241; 191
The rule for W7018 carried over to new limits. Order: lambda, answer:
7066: 165.4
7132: 156.1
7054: 153.4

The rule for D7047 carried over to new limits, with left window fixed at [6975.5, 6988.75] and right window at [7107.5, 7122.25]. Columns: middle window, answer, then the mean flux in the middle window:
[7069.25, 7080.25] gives 1.53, 170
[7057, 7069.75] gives 2.25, 158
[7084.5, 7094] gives 1.25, 177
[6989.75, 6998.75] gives -0.03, 162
